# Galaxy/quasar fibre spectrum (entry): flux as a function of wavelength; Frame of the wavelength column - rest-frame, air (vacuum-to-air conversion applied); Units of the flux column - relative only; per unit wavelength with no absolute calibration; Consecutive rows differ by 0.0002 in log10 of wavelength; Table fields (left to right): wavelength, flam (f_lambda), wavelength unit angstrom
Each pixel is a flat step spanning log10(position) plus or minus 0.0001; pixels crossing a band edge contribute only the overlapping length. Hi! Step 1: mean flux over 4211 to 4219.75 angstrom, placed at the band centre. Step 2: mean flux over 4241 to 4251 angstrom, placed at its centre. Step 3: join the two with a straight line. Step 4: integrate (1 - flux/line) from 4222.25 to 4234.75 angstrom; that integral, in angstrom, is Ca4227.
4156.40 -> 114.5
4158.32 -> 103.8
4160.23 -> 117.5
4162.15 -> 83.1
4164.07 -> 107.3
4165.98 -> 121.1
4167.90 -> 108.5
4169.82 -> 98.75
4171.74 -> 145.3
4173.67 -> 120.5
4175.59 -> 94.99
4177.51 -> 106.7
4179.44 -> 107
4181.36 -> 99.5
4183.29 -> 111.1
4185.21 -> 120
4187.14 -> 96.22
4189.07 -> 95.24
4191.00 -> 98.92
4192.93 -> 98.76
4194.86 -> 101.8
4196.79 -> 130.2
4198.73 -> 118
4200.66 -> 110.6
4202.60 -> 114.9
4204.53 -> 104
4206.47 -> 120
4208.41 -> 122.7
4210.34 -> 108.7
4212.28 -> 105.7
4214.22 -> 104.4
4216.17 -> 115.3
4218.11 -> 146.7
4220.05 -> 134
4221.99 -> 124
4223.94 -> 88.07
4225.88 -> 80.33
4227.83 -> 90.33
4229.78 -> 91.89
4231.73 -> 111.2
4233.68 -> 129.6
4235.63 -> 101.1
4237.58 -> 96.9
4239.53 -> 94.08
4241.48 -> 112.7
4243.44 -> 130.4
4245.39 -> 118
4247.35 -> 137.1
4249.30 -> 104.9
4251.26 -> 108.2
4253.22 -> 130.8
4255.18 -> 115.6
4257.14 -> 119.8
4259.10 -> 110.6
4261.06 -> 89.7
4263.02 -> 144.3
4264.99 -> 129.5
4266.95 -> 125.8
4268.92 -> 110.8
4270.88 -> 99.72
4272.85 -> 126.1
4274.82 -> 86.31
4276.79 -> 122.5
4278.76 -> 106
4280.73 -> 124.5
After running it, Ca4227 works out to 2.03 angstrom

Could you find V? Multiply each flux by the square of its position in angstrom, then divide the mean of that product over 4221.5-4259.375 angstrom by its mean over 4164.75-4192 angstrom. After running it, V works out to 1.0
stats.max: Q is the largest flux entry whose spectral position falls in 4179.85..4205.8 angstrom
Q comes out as 130.2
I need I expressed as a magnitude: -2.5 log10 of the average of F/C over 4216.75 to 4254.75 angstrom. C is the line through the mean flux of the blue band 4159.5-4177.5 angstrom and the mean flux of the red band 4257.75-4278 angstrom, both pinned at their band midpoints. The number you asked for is 0.01 mag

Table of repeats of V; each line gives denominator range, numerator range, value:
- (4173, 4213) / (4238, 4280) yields 1.09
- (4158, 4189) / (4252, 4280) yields 1.11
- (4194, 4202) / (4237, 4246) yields 0.98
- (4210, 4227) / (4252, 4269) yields 1.09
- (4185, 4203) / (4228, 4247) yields 1.04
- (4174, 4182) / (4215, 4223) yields 1.27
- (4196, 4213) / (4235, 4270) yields 1.03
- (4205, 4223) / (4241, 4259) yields 1.02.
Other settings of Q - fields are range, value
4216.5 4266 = 146.7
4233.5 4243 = 129.6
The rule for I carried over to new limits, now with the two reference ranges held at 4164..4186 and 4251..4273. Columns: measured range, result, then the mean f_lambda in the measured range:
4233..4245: 0.051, 111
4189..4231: 0.044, 110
